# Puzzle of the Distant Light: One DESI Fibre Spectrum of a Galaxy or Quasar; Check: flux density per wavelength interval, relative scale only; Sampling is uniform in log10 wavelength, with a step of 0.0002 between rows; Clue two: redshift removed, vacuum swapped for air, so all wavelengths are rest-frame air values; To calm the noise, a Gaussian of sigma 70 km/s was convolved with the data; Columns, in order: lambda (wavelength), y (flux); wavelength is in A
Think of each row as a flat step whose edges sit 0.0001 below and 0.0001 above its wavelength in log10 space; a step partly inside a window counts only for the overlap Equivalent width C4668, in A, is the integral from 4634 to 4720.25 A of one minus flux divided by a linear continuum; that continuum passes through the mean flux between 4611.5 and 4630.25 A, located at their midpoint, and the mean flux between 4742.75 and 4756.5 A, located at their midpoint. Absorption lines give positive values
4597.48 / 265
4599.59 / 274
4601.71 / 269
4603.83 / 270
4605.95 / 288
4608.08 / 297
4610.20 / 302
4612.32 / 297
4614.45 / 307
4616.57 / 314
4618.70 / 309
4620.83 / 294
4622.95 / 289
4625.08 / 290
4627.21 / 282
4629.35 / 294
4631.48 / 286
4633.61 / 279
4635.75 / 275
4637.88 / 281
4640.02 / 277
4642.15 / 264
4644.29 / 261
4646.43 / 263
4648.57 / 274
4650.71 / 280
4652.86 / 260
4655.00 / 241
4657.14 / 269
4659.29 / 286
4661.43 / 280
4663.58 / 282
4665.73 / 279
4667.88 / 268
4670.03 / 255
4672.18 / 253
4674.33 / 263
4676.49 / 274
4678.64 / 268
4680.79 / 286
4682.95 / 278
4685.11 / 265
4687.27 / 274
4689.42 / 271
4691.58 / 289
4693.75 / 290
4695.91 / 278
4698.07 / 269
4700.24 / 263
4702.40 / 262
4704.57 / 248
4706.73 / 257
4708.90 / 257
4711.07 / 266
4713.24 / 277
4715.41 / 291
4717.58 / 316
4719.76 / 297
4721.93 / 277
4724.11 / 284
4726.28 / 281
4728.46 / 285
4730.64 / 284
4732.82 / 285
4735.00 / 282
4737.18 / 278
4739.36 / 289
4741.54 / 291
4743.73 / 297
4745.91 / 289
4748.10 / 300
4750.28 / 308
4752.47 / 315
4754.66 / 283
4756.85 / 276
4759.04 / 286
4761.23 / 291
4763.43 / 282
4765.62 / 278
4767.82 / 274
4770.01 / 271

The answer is 7.3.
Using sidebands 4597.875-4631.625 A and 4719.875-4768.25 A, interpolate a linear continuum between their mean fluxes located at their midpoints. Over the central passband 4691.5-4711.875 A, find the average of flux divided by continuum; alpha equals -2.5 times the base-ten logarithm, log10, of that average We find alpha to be 0.09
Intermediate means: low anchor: 291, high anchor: 287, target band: 267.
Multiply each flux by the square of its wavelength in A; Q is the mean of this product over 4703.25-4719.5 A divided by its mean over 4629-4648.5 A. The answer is 1.0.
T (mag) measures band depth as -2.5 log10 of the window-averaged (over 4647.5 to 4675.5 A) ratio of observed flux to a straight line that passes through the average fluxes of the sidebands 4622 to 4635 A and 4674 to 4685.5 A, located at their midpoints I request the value 0.04 mag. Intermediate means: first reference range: 286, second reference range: 273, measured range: 268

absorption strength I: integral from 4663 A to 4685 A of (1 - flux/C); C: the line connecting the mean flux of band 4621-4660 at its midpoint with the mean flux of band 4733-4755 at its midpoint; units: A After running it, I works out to 0.9 A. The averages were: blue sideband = 275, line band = 270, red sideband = 293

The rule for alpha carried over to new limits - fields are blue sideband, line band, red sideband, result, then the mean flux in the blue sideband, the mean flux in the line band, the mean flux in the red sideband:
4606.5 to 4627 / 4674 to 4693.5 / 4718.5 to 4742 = 0.059 mag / 299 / 275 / 285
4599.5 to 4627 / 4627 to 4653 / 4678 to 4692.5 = 0.043 mag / 293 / 275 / 276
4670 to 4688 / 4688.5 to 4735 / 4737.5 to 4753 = 0.020 mag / 269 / 278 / 297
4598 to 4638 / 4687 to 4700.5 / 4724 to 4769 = 0.042 mag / 289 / 277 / 288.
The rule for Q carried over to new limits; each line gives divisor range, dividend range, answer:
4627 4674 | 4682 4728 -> 1.04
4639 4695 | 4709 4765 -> 1.09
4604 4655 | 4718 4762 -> 1.07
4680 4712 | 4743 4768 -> 1.10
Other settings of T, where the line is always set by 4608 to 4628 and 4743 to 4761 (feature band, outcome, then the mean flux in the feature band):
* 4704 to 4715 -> 0.124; 264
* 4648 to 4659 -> 0.122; 266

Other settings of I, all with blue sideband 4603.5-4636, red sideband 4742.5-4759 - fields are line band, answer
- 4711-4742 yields 0.9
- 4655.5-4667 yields 0.6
